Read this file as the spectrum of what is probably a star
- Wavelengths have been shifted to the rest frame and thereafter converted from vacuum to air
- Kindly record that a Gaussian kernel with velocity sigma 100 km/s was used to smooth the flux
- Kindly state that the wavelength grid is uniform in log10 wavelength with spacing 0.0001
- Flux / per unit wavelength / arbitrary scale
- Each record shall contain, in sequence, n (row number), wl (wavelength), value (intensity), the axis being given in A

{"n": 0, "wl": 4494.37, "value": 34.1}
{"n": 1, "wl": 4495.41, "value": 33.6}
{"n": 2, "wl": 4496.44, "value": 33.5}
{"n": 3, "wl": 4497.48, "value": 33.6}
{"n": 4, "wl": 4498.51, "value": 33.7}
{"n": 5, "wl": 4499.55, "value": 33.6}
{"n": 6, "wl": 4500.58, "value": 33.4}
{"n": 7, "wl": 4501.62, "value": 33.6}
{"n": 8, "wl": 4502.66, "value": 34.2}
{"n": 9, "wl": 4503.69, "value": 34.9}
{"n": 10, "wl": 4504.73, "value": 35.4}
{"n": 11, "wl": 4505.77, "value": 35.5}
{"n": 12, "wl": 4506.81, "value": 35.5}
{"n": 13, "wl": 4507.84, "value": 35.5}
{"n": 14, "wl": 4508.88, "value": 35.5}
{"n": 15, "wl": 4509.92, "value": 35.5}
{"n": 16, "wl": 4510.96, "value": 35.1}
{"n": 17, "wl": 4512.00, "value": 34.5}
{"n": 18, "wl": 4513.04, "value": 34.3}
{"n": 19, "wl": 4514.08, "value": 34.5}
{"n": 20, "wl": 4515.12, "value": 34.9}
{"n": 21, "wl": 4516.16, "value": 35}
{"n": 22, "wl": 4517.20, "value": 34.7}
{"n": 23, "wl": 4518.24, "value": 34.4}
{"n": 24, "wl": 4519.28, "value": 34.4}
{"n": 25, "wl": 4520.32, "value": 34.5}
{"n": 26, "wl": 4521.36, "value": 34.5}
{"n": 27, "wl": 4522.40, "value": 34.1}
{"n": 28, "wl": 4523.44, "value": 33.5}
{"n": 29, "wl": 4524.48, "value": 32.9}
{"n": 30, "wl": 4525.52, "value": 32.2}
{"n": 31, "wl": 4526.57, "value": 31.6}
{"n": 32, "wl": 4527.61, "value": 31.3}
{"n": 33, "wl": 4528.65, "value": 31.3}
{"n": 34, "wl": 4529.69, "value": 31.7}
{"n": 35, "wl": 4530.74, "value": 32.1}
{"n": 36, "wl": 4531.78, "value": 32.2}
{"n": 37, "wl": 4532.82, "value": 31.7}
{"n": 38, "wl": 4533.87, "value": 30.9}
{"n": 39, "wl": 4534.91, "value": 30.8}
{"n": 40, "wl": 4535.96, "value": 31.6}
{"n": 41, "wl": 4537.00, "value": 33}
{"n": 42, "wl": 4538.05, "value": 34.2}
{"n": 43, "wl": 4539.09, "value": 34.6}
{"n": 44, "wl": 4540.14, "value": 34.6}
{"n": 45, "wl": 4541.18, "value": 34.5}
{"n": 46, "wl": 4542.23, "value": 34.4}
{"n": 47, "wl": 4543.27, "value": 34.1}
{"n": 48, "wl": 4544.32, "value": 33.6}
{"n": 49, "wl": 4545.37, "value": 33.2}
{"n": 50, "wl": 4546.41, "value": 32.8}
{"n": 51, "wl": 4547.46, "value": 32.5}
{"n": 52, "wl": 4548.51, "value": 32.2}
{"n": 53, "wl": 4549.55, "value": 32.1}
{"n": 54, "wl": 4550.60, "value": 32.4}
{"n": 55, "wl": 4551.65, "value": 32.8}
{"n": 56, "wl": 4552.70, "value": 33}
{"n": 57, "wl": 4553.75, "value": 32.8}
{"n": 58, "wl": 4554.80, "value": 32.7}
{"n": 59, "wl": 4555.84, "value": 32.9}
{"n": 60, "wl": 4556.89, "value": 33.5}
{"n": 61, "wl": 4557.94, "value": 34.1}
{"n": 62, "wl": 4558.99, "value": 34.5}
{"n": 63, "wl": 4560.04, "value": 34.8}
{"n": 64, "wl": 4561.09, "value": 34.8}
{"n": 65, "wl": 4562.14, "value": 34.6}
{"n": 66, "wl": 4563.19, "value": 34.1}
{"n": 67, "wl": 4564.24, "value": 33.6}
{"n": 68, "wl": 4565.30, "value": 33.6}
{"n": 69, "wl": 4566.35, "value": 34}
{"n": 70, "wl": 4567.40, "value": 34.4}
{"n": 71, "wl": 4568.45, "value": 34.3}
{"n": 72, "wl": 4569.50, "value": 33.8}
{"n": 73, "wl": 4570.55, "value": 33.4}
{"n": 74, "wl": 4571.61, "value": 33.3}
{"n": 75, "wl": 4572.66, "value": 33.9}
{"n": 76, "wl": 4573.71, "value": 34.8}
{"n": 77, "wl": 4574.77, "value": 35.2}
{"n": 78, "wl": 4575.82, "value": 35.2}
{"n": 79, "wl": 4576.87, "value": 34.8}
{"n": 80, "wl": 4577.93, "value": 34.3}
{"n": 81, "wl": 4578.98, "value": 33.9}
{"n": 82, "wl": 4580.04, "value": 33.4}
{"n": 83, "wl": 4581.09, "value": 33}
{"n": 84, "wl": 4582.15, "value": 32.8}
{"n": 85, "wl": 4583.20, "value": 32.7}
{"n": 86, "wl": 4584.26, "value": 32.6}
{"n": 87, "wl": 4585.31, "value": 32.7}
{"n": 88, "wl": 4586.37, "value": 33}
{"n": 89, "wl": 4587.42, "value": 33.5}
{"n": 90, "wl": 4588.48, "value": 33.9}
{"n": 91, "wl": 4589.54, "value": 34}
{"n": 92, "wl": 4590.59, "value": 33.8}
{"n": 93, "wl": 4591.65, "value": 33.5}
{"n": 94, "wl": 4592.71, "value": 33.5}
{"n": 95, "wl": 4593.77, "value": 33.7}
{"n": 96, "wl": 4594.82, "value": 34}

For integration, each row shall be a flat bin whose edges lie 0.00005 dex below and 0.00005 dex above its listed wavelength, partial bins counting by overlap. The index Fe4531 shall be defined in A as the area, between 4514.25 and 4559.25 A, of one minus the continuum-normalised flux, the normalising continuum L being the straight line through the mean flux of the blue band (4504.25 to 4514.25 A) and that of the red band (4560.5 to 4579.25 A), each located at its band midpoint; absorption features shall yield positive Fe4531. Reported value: 2.05 A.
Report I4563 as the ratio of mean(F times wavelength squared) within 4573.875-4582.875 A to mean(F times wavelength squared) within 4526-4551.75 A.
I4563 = 1.06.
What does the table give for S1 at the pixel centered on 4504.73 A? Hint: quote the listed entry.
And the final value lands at 35.4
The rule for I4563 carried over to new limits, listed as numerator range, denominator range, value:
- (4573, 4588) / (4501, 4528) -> 1.01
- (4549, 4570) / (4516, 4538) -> 1.04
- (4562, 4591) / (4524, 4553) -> 1.05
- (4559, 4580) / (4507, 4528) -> 1.02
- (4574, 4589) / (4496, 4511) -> 1.01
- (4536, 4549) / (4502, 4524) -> 0.98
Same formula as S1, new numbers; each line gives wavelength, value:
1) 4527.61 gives 31.3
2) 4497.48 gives 33.6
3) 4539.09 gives 34.6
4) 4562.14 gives 34.6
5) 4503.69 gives 34.9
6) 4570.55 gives 33.4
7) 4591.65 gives 33.5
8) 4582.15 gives 32.8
